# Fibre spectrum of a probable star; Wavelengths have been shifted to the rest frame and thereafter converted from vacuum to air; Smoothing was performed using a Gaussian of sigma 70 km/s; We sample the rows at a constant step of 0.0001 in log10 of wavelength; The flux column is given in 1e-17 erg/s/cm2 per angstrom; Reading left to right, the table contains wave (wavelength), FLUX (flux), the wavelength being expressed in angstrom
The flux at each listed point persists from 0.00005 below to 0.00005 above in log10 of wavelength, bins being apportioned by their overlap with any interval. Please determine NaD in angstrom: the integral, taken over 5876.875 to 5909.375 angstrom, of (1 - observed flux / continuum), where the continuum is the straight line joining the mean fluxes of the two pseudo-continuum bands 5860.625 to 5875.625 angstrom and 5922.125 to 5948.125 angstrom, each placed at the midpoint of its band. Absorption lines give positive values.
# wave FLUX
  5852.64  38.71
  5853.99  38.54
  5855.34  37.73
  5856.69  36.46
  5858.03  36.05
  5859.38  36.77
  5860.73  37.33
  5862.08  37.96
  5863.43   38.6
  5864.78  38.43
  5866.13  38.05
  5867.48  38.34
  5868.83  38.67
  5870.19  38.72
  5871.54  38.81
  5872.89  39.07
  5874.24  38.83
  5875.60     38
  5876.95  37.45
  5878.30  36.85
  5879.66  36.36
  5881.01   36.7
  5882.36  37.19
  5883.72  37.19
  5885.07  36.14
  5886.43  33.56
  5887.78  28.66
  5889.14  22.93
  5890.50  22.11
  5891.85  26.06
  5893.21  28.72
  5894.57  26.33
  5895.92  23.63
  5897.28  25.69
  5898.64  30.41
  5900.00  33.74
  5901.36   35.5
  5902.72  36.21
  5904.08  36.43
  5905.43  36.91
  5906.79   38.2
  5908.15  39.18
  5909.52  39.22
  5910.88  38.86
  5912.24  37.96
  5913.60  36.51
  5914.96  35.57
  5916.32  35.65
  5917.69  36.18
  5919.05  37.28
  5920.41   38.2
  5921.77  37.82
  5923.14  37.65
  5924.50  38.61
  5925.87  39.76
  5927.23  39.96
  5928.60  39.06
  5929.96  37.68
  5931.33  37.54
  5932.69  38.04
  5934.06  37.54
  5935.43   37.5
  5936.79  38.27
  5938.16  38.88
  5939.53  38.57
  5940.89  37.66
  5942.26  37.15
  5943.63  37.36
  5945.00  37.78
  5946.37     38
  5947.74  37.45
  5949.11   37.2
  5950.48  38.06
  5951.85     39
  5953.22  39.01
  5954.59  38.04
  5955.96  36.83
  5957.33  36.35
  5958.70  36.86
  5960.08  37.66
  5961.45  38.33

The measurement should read 4.8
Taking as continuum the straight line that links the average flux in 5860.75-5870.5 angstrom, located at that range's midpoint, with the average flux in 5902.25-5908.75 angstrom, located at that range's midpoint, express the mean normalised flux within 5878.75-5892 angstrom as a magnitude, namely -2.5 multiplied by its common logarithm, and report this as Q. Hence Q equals 0.18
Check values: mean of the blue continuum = 38.3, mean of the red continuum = 37.5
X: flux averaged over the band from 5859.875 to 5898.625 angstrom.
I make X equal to 34.1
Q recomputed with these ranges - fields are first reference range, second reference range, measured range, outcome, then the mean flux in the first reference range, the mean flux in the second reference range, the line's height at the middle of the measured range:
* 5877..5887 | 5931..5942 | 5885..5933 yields 0.084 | 36.4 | 38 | 37.2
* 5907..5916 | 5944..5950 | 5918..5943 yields -0.013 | 37.8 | 37.6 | 37.7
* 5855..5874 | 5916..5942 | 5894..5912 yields 0.120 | 38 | 38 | 38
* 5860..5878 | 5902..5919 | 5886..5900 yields 0.361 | 38.3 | 37.2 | 37.7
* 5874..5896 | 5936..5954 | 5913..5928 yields -0.056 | 32.3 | 38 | 35.7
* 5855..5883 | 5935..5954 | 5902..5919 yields 0.019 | 37.7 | 38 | 37.9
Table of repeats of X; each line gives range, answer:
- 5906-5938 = 37.9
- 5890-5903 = 28.7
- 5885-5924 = 33.5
